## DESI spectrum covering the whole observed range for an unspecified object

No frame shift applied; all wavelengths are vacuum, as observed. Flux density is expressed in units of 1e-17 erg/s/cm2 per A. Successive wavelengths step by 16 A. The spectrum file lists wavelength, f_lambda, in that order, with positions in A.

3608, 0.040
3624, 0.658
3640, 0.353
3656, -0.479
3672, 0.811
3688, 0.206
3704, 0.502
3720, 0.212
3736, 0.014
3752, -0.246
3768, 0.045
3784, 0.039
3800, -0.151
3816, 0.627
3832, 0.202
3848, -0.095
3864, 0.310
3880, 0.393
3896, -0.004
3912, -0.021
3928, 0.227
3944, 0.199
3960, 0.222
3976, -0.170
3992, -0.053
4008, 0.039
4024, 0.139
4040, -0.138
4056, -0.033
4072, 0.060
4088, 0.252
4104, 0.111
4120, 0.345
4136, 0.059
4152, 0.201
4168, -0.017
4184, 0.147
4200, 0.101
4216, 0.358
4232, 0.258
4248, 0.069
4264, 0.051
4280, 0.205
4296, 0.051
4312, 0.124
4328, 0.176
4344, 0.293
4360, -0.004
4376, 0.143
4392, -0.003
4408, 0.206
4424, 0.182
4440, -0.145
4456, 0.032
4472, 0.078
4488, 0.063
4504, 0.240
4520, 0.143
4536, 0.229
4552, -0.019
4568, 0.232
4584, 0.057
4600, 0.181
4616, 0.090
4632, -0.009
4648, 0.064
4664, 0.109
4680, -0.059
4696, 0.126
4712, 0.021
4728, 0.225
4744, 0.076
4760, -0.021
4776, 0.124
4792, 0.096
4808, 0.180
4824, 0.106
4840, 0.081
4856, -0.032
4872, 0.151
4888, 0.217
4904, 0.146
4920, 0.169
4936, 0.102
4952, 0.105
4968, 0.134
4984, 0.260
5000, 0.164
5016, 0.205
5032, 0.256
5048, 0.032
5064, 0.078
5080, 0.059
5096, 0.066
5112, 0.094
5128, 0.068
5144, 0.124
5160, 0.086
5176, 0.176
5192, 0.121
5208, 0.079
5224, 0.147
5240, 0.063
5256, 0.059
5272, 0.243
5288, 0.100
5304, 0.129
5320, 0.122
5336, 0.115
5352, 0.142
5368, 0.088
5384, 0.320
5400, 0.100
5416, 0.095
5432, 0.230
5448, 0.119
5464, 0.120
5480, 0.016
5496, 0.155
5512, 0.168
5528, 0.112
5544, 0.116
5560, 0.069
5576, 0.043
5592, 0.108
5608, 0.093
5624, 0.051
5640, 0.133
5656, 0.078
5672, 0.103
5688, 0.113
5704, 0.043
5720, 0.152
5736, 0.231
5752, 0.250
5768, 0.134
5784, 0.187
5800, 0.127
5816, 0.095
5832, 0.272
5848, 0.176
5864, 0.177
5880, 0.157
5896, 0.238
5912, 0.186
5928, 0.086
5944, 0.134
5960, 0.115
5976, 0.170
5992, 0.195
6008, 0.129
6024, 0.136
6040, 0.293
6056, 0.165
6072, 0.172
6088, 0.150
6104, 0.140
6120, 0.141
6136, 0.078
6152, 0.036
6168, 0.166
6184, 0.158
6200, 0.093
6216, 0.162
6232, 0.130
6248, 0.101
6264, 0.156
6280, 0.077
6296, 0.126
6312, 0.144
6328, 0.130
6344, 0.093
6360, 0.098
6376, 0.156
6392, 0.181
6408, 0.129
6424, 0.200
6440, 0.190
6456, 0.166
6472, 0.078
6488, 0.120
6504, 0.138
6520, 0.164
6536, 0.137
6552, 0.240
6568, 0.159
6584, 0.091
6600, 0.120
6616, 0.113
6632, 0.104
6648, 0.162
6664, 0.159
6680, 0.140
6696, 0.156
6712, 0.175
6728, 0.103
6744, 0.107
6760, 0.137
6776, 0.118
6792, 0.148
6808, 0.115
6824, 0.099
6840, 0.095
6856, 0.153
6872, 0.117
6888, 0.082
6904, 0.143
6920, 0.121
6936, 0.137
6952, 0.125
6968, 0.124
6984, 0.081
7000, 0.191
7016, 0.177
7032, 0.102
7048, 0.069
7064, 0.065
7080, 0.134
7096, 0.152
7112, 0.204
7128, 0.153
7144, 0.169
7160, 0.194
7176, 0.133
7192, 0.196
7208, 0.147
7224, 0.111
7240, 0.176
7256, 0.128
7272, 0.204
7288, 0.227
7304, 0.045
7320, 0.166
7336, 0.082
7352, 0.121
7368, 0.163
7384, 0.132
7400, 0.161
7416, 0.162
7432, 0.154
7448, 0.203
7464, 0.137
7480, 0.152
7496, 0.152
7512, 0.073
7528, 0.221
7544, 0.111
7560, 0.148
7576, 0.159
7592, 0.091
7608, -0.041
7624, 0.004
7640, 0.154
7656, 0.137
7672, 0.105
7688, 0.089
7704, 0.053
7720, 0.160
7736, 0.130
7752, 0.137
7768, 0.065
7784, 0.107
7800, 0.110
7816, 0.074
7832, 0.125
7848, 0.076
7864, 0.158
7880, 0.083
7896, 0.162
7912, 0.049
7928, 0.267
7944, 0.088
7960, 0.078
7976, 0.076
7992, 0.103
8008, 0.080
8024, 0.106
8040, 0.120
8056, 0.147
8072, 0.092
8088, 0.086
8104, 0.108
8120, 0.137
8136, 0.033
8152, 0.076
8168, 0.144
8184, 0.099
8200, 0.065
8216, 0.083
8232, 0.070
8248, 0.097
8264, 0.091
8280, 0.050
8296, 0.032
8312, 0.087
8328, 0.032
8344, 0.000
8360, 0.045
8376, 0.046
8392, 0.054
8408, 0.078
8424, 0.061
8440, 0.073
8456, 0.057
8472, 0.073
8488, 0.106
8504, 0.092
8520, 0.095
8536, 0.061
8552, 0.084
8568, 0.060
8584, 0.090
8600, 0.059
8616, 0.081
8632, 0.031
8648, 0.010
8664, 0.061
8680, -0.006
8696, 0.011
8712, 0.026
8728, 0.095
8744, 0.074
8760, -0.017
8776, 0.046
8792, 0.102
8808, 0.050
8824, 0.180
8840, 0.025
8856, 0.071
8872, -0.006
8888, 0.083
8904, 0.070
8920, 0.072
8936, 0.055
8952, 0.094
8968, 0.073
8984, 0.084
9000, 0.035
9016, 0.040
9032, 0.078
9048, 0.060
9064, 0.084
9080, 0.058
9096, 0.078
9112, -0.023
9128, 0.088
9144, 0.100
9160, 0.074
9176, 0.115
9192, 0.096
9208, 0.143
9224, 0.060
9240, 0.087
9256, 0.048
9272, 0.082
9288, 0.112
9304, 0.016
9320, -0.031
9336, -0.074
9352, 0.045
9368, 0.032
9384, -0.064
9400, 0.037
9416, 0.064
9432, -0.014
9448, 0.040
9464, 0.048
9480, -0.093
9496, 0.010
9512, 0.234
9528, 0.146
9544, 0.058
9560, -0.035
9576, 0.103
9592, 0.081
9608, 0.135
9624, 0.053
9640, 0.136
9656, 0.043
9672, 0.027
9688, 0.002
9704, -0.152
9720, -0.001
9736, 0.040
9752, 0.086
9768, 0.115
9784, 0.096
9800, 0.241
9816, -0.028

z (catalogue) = 0.21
